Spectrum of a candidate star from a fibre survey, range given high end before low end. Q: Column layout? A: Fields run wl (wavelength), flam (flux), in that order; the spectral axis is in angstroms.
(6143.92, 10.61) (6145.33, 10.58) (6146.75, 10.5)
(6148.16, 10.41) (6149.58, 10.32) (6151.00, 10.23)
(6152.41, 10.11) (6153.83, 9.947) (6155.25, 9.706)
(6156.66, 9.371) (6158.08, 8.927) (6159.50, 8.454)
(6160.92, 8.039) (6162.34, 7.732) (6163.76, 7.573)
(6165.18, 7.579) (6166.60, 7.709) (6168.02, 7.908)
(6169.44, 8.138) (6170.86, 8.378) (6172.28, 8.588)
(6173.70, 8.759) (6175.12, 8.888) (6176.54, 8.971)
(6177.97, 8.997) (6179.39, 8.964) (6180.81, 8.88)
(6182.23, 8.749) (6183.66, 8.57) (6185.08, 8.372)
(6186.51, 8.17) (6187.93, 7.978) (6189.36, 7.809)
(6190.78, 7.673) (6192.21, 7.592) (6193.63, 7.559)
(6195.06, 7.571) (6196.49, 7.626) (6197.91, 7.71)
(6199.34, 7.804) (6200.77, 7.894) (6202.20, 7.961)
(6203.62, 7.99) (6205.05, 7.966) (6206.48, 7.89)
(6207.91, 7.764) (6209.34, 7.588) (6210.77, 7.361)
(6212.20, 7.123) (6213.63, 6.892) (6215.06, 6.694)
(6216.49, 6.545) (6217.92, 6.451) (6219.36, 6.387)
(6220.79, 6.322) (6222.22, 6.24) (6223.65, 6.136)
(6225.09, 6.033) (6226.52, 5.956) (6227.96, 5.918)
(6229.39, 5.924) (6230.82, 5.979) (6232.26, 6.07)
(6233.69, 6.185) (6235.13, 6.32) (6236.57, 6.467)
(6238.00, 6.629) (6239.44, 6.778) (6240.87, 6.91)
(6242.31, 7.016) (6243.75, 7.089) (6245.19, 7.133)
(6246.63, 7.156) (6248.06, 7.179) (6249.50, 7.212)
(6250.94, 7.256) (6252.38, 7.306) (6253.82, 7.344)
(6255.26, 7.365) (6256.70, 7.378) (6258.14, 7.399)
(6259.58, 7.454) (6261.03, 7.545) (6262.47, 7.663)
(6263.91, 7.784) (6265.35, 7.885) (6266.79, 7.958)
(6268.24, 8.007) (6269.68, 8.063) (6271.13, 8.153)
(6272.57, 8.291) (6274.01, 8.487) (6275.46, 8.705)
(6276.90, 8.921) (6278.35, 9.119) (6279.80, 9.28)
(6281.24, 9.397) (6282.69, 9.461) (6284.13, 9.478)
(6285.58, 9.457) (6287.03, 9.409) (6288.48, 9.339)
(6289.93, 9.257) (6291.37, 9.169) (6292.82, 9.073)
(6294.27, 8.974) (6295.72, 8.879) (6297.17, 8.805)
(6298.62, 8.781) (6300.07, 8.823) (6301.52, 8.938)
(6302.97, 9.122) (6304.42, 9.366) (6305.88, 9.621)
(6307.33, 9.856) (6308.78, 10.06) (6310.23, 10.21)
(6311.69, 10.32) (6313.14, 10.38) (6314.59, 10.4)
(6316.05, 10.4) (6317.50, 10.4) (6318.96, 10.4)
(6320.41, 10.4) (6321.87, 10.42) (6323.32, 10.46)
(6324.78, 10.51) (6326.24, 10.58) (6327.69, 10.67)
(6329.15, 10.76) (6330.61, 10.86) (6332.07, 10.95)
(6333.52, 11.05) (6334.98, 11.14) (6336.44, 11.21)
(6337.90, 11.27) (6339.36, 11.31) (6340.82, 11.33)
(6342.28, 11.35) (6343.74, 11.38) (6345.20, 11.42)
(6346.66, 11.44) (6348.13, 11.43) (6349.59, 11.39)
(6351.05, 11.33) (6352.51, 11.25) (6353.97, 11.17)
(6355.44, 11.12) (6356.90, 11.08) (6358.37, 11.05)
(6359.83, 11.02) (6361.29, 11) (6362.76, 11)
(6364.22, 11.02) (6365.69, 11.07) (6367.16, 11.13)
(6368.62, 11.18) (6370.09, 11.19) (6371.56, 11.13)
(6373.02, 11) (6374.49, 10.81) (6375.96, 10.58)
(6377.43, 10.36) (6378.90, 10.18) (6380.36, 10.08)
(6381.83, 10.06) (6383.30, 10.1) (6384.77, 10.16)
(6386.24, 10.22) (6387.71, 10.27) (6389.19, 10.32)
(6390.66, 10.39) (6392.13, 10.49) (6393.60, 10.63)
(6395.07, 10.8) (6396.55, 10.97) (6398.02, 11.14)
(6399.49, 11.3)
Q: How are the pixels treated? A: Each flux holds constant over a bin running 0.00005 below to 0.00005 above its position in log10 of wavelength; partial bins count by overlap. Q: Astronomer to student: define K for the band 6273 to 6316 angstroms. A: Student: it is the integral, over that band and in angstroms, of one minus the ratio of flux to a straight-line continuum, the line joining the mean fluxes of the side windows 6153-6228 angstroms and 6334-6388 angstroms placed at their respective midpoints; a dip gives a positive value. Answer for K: 1.7 angstroms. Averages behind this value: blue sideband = 7.82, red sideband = 11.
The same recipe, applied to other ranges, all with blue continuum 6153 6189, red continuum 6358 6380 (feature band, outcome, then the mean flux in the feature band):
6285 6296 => 0.8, 9.2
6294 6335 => 0.8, 10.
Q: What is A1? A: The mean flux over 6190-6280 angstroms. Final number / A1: 7.29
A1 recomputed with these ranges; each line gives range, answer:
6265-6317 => 9.18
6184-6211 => 7.82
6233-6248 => 6.79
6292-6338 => 10.1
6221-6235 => 6.07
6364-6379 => 10.9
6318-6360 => 11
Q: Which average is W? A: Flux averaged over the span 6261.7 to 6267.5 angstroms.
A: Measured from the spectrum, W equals 7.83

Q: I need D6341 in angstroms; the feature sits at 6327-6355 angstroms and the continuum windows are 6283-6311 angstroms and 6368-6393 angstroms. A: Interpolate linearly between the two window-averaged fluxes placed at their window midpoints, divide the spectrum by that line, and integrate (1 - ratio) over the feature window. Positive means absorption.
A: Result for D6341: -3.6 angstroms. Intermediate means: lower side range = 9.3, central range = 11.2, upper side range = 10.5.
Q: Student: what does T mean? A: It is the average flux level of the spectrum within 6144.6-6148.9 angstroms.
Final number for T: 10.5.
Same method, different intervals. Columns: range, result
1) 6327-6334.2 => 10.9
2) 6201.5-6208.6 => 7.92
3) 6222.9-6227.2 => 6.04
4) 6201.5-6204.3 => 8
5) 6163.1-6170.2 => 7.79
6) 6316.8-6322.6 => 10.4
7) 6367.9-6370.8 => 11.2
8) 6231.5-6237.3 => 6.26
